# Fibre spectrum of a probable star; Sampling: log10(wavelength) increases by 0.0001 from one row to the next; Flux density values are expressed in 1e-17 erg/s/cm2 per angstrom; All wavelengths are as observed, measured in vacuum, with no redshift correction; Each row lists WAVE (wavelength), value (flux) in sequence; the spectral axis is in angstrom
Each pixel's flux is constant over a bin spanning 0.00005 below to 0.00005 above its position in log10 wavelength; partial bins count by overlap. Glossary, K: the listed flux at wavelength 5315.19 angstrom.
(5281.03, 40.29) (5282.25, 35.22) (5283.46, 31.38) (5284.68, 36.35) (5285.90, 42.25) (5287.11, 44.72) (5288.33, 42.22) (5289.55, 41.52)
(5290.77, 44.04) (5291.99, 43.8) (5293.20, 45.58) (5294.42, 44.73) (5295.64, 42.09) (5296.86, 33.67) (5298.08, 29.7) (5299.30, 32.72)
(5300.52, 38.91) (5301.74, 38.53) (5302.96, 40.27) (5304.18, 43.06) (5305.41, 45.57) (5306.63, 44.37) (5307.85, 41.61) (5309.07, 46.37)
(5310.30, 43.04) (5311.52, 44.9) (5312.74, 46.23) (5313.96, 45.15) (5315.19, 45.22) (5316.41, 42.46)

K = 45.22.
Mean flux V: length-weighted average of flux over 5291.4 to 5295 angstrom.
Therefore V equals 44.8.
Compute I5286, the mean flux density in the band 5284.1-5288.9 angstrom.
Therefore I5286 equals 41.4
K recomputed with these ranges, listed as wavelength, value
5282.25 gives 35.22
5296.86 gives 33.67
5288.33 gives 42.22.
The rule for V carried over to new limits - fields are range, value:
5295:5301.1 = 35.4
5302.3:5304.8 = 41.5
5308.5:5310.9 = 44.5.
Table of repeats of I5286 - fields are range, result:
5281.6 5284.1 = 33.4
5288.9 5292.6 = 43.2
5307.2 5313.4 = 44.5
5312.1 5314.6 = 45.7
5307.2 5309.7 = 43.9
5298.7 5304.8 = 38.7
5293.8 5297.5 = 40.1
